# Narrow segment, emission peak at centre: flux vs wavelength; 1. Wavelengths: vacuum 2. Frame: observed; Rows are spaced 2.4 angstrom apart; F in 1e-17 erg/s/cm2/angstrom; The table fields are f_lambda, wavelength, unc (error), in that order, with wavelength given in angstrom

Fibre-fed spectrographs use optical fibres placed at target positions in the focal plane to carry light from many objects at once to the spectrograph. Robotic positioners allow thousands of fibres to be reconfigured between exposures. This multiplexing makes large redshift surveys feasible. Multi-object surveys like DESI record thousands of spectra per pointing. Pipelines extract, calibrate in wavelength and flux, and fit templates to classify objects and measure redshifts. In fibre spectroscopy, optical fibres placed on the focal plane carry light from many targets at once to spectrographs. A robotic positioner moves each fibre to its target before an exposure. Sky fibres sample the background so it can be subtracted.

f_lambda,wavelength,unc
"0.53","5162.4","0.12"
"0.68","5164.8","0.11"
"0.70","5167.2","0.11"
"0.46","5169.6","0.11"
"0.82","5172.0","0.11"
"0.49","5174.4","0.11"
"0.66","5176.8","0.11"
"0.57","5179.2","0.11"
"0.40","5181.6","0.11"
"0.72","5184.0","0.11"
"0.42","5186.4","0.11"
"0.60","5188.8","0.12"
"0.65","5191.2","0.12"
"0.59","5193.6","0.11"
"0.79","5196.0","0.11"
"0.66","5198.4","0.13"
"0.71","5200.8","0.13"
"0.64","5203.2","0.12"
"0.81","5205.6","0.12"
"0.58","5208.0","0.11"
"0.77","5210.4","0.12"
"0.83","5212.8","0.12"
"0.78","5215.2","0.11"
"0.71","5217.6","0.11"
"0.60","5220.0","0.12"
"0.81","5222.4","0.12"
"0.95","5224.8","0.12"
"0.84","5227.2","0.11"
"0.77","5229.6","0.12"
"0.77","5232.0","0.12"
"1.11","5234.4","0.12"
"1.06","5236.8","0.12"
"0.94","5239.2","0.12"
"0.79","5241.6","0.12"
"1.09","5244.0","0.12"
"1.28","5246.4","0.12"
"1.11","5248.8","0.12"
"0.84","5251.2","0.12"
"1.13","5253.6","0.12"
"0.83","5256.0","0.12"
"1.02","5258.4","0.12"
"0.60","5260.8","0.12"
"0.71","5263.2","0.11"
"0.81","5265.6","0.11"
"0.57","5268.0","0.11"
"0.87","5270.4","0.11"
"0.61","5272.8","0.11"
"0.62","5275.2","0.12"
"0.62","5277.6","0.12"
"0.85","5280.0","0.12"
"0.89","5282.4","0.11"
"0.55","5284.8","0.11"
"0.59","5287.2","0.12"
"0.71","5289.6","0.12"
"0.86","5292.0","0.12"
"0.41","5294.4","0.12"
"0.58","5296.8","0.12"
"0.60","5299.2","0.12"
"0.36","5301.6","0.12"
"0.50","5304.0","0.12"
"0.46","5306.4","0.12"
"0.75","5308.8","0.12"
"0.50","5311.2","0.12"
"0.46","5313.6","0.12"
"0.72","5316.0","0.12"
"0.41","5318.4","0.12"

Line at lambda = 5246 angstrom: C III] 1909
